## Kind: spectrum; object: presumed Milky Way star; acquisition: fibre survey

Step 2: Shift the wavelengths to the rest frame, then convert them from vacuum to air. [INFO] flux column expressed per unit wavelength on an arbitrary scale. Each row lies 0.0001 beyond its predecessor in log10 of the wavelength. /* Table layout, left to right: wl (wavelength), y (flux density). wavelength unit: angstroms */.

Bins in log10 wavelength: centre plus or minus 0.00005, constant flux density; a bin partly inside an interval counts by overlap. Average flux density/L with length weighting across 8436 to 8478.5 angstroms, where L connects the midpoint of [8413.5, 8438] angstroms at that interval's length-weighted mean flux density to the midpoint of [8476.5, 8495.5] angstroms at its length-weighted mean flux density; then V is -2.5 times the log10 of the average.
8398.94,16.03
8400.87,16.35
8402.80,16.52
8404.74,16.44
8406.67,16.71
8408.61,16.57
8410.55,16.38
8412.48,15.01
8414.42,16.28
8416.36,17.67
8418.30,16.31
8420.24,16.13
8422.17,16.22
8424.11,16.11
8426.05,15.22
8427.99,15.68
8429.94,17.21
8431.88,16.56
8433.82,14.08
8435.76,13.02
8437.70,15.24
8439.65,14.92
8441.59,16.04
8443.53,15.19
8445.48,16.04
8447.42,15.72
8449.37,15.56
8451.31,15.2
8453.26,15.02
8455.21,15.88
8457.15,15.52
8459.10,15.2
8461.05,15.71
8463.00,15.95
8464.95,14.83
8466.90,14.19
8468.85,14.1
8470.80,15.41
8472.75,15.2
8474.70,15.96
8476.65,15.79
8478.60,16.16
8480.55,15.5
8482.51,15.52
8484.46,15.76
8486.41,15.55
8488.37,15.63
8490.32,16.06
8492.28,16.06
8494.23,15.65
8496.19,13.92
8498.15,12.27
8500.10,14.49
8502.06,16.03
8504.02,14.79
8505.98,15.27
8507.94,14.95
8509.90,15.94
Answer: 0.031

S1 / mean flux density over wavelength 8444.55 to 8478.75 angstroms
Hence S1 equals 15.4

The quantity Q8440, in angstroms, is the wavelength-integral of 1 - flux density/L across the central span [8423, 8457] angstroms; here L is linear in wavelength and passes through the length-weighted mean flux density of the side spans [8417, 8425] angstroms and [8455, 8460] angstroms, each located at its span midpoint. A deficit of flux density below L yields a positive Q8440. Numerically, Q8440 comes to 0.9 angstroms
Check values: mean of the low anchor 16.3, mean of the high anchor 15.5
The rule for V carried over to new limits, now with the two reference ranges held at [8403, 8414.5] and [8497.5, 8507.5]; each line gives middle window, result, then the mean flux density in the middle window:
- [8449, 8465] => 0.00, 15.5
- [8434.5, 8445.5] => 0.05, 15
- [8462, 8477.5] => 0.00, 15.2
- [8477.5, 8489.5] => -0.05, 15.7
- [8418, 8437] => 0.02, 15.6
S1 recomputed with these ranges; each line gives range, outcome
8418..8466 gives 15.5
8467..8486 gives 15.4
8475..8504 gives 15.3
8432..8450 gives 15.2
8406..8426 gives 16.3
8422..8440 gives 15.4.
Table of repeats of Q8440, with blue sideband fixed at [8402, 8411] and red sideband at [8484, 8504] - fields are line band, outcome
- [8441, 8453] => 0.2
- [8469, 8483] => -0.1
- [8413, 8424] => -0.1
